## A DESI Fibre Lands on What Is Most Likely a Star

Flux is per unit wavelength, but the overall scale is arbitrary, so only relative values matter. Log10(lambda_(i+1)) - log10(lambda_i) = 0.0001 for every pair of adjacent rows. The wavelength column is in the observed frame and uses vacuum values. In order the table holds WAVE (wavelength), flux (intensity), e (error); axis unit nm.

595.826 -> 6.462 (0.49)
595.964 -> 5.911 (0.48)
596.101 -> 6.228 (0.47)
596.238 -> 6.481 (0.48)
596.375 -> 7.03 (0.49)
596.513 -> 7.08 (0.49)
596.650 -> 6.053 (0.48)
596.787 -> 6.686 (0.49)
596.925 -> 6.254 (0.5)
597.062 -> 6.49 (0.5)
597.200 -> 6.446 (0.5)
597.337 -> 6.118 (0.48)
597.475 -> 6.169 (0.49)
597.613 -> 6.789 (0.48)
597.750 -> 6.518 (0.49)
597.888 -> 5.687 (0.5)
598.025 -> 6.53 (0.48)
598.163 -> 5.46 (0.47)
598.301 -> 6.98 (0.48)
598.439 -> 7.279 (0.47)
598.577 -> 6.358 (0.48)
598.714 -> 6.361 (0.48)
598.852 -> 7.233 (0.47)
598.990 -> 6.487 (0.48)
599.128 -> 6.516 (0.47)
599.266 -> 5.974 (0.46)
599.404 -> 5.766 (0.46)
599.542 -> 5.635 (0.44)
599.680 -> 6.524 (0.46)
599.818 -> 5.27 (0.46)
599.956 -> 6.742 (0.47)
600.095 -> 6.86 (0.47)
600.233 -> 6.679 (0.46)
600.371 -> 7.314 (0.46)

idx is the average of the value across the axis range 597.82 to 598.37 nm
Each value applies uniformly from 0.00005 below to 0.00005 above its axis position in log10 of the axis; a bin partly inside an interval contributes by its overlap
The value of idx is 6.17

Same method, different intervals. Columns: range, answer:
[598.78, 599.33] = 6.55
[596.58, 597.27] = 6.39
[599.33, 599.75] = 5.98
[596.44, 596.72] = 6.58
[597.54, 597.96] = 6.34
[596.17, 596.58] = 6.86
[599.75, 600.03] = 6.01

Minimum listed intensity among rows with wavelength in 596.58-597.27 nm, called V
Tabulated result 6.053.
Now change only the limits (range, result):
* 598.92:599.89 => 5.27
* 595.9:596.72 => 5.911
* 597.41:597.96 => 5.687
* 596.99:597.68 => 6.118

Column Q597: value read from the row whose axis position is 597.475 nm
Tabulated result 6.169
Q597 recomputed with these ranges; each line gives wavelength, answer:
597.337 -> 6.118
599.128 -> 6.516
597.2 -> 6.446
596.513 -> 7.08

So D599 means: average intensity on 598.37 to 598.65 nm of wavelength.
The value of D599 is 6.82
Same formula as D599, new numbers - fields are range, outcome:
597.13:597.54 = 6.24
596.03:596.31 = 6.38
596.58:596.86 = 6.38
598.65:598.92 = 6.8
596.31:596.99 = 6.62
